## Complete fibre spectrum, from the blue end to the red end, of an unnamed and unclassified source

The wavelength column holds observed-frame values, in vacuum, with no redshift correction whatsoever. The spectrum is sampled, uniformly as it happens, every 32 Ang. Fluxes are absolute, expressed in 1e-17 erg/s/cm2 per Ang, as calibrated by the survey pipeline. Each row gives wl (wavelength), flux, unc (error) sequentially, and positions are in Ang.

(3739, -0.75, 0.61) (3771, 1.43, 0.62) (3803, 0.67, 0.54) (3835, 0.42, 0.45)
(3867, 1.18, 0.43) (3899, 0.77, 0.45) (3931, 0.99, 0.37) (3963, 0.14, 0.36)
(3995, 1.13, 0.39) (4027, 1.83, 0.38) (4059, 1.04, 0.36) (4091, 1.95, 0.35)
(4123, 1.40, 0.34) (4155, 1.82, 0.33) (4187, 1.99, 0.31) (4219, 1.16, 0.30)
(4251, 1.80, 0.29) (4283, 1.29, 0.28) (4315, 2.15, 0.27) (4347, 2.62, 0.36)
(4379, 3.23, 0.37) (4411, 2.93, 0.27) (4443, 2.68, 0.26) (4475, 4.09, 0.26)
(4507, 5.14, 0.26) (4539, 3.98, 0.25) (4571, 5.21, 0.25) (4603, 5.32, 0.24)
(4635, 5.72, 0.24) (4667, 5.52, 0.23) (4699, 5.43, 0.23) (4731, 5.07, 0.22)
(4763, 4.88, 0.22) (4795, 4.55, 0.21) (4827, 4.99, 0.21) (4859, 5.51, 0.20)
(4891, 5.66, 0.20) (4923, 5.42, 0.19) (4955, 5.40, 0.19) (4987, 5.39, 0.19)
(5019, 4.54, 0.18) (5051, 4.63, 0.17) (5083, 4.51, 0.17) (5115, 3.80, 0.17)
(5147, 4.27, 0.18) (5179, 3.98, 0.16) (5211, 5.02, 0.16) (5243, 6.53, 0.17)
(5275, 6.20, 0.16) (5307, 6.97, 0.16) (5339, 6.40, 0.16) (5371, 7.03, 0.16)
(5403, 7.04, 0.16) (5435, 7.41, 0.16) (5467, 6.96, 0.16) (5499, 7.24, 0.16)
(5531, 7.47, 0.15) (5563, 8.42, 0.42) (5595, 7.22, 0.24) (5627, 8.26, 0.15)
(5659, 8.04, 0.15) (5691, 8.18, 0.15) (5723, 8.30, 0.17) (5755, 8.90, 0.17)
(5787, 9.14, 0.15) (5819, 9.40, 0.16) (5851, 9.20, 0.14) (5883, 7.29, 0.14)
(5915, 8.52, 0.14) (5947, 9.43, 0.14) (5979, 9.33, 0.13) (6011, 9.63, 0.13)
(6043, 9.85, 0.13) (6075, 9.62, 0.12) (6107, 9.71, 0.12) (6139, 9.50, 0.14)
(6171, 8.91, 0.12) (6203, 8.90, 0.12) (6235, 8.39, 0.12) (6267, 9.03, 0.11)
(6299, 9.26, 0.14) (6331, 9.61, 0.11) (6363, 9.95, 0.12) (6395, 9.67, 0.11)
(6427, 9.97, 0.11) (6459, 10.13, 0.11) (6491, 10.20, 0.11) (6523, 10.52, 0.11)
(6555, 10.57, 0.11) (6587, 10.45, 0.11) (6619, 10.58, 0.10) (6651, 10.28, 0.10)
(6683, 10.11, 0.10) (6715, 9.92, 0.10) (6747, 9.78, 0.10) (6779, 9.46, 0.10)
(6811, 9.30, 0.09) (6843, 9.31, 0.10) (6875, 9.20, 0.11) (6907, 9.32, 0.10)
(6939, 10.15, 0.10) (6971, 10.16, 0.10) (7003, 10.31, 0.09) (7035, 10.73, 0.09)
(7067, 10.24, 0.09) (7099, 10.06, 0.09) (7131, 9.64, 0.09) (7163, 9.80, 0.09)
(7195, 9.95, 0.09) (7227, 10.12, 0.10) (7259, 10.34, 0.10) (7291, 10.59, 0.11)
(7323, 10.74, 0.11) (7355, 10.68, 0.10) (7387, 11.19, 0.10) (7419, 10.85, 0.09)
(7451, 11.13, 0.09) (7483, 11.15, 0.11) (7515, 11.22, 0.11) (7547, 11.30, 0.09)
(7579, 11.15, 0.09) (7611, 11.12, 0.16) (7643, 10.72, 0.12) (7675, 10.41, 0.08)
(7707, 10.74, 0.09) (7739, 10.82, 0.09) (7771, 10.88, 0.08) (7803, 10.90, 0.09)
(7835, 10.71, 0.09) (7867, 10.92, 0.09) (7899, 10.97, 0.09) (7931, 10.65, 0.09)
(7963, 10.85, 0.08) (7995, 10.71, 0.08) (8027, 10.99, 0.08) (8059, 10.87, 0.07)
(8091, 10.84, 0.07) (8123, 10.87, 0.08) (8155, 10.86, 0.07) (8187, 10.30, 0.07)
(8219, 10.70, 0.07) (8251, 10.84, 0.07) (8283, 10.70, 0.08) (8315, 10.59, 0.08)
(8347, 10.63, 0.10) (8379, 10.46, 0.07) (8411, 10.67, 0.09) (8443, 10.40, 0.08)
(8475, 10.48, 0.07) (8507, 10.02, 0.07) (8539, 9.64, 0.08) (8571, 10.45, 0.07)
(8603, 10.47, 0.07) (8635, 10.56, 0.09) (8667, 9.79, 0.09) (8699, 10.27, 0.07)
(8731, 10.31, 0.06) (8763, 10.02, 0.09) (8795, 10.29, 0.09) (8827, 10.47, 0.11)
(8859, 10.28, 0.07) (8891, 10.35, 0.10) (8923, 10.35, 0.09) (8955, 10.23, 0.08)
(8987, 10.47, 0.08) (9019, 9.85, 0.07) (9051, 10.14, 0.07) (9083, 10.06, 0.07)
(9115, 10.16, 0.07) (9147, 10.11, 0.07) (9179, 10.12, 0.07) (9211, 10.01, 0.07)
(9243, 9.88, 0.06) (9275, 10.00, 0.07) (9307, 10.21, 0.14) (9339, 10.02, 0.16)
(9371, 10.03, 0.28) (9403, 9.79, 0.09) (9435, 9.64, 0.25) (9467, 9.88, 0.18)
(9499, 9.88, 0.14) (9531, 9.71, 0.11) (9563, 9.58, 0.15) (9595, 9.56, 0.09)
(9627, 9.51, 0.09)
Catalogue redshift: 0.00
